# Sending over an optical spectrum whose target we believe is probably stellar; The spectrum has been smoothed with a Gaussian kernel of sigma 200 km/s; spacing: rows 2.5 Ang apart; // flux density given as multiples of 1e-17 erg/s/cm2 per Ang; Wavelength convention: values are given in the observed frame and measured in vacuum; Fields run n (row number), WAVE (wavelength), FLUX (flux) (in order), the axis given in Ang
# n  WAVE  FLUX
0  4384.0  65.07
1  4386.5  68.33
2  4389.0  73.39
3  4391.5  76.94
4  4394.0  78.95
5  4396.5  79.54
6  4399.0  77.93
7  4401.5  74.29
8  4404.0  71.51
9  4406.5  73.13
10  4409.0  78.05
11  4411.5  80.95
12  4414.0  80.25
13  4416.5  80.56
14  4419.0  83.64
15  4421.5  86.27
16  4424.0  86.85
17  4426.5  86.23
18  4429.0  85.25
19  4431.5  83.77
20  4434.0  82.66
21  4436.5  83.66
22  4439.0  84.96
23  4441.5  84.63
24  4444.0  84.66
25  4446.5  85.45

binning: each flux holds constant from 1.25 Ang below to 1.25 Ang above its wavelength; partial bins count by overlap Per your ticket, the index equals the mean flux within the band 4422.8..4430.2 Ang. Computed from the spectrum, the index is 86.1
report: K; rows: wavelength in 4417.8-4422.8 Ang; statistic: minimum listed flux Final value 83.64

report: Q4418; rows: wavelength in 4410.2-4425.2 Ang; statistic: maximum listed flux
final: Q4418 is 86.85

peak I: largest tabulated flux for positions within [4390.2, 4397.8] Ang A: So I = 79.54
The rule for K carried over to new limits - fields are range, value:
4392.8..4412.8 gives 71.51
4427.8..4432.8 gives 83.77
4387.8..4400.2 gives 73.39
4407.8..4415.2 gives 78.05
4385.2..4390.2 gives 68.33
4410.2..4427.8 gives 80.25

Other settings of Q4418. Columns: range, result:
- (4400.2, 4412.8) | 80.95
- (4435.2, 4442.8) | 84.96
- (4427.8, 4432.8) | 85.25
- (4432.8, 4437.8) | 83.66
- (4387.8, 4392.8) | 76.94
